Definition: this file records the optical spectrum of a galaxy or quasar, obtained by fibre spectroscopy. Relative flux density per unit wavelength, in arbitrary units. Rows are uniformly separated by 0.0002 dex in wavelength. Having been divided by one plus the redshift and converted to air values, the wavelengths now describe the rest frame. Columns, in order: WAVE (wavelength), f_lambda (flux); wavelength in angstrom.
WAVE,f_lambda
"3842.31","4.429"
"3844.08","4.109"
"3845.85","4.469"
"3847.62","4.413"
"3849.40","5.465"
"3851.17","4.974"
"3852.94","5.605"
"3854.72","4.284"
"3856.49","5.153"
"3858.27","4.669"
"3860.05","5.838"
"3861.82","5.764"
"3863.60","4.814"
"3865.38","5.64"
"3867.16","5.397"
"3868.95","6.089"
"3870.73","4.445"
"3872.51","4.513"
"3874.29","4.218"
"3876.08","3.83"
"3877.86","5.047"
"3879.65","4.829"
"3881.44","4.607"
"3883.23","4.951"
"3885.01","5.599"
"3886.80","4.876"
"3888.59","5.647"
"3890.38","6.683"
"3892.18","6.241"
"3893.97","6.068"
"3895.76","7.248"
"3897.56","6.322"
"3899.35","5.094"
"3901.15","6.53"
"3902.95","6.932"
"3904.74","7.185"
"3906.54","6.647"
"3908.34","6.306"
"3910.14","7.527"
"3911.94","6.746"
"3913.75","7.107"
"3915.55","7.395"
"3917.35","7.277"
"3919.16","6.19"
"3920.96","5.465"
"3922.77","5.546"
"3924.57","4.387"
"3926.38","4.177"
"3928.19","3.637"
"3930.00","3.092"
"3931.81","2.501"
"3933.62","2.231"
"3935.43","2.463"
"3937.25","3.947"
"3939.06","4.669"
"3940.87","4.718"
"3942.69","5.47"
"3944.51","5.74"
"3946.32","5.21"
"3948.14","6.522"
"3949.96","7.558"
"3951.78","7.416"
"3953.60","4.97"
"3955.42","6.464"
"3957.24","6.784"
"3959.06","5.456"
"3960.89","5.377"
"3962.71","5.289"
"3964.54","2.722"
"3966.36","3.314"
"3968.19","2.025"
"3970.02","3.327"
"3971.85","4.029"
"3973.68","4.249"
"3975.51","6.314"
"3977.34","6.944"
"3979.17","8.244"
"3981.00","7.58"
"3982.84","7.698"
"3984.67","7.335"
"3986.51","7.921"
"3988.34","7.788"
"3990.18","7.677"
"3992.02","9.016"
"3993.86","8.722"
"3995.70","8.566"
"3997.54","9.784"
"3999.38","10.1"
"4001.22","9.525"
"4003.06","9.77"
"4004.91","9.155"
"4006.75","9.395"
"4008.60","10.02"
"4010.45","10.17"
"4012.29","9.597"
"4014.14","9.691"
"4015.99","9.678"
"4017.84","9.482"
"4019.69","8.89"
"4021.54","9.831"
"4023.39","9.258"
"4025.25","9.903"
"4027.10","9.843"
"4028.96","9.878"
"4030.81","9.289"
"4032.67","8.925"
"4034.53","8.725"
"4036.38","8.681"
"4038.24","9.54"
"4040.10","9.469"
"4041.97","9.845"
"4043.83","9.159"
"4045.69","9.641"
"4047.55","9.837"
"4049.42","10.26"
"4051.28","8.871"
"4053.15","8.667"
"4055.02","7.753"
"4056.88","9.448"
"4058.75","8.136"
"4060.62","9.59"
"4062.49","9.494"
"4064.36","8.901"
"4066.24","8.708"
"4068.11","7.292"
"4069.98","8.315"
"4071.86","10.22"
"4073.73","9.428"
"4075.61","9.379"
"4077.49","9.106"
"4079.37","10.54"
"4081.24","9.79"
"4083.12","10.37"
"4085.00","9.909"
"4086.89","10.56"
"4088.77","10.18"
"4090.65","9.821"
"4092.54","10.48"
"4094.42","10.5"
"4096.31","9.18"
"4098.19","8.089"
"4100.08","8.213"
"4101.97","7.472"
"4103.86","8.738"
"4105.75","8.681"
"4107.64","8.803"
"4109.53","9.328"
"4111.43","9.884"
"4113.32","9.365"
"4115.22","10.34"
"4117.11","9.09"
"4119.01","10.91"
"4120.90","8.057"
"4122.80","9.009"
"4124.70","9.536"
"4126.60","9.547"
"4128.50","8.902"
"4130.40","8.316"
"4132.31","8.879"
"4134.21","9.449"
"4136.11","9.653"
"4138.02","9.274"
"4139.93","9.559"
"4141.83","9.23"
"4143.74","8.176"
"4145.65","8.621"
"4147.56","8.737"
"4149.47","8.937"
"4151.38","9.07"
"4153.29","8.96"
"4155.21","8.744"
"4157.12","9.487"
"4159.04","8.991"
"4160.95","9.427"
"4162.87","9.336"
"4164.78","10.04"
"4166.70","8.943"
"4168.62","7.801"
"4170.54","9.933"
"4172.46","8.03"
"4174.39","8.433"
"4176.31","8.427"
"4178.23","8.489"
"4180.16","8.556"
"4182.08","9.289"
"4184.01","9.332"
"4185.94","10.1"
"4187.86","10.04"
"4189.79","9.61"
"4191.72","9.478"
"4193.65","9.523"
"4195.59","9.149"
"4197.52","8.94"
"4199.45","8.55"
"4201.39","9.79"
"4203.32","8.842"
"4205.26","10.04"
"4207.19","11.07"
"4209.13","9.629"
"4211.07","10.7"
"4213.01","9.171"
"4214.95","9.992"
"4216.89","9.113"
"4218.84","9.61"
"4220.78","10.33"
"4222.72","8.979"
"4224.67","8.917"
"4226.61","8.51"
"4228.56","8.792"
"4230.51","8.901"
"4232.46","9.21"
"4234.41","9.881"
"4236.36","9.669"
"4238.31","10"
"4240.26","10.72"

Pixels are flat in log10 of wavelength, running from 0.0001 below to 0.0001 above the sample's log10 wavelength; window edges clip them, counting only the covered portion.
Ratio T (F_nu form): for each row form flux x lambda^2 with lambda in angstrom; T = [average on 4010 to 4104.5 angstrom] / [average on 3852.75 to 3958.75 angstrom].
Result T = 1.85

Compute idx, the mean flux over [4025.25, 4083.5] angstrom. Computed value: 9.26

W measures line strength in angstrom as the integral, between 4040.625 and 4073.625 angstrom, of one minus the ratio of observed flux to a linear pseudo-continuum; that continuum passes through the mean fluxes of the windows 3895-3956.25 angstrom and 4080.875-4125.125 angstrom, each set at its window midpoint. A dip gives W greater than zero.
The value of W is -2.6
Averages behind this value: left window 5.6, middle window 9.08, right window 9.42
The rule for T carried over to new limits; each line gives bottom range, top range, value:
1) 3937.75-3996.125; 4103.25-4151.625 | 1.63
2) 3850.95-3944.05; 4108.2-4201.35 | 1.96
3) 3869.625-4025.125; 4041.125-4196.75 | 1.55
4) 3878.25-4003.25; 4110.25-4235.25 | 1.72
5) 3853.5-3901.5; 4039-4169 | 1.94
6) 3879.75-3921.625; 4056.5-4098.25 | 1.65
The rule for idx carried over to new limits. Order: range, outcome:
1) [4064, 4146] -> 9.27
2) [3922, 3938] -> 3.53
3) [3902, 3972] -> 5.24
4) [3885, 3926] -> 6.29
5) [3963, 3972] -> 3.15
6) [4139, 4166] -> 9.09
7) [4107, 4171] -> 9.18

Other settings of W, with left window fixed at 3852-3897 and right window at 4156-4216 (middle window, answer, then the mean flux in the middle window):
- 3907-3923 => -2.34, 6.66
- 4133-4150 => -0.63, 9.07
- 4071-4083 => -2.83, 9.79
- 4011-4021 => -3.35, 9.51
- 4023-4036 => -3.71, 9.38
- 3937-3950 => 1.62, 5.42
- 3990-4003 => -4.37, 9.18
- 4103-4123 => -2.20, 9.31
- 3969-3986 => 1.11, 6.21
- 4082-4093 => -2.94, 10.2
